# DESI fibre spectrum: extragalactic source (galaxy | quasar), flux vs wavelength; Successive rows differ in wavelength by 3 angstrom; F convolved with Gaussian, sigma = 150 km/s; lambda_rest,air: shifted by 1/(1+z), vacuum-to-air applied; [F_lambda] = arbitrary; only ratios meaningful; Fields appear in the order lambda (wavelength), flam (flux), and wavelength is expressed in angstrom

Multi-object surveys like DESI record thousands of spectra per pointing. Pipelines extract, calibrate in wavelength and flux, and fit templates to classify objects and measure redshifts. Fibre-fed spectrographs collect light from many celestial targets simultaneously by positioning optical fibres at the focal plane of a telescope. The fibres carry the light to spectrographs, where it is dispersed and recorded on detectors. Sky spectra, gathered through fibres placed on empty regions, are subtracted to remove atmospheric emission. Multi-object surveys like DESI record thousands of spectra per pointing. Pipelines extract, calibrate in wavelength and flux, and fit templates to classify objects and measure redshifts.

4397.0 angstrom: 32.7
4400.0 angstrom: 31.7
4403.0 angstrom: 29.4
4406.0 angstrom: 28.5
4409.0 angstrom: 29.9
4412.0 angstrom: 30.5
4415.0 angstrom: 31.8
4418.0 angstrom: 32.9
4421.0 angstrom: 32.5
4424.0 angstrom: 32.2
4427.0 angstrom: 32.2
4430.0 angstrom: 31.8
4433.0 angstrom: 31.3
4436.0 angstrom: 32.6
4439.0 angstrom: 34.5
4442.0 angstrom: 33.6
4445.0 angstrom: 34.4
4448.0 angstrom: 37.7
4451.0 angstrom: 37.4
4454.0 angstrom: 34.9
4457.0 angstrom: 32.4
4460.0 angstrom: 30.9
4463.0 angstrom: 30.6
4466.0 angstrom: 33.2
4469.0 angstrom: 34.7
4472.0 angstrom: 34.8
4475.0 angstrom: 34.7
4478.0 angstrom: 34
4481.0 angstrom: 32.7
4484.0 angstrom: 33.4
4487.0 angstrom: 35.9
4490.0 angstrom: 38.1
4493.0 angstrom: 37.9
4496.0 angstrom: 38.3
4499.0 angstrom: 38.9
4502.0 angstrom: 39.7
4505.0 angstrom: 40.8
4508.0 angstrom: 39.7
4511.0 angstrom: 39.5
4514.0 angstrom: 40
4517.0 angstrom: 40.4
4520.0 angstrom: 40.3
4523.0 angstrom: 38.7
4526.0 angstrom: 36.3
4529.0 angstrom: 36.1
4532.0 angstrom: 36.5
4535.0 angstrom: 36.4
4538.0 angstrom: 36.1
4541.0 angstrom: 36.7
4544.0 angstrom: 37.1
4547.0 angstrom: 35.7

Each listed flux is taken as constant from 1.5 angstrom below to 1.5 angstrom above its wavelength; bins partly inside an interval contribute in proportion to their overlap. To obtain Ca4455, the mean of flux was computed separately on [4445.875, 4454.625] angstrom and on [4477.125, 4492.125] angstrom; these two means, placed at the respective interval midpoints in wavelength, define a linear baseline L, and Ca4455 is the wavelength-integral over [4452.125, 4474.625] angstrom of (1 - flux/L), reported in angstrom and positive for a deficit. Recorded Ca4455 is 1.7 angstrom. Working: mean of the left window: 36.7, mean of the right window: 35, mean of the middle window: 33.2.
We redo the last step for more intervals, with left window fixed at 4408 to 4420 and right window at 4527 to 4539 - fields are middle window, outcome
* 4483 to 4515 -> -3.2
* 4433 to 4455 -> -1.4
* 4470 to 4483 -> 0.0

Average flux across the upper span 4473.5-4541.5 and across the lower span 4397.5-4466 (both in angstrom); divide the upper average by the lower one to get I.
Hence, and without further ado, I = 1.15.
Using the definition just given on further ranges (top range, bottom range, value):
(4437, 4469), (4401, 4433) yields 1.09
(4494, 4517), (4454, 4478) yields 1.19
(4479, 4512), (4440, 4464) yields 1.10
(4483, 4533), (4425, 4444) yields 1.17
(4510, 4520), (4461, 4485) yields 1.20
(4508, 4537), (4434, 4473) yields 1.13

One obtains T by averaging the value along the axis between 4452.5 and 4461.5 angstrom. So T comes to 32.7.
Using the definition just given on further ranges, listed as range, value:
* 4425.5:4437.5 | 32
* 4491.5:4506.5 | 39.1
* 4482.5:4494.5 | 36.3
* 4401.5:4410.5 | 29.3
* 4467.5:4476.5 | 34.7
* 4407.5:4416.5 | 30.7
